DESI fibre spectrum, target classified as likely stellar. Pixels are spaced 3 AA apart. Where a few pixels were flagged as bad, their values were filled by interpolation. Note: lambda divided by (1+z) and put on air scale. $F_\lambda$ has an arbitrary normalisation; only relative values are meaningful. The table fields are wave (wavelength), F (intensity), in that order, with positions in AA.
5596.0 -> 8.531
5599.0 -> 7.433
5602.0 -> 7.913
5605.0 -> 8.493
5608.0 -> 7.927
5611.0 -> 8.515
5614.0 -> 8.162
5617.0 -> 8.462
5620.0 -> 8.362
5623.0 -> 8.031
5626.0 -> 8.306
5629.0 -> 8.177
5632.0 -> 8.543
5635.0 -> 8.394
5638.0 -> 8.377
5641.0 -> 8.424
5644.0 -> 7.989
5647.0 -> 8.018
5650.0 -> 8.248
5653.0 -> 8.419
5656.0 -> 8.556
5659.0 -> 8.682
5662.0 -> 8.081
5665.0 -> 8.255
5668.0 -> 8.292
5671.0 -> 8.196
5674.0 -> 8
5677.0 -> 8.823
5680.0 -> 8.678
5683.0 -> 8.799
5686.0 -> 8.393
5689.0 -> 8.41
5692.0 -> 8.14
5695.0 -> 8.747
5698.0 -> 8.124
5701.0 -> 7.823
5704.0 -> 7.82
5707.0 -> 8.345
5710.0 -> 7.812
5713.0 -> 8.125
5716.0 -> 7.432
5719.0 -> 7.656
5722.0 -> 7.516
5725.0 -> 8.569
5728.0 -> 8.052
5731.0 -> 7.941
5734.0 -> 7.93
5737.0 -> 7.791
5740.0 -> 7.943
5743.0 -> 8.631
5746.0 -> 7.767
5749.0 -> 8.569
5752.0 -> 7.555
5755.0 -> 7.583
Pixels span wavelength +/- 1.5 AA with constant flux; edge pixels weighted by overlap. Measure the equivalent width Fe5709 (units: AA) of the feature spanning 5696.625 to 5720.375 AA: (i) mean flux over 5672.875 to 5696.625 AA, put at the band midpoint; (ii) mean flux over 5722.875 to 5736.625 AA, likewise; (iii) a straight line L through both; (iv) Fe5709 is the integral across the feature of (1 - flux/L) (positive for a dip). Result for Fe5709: 1.1 AA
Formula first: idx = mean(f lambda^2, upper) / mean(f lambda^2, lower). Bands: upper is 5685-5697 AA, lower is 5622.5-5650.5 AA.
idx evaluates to 1.0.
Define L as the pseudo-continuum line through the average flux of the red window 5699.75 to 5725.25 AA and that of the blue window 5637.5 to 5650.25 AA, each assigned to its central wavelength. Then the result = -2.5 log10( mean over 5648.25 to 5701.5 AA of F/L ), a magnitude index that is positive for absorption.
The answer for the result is -0.04 mag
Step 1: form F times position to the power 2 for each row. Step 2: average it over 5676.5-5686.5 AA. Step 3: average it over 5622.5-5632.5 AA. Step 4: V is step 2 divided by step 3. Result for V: 1.07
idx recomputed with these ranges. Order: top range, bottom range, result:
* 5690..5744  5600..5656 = 1.00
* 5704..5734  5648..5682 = 0.96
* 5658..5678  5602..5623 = 1.02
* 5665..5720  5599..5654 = 1.02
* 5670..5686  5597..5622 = 1.07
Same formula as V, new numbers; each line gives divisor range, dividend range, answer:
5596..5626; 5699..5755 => 1.01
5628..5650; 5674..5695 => 1.05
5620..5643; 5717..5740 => 0.98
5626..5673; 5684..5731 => 0.99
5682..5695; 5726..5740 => 0.96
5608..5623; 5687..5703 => 1.02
